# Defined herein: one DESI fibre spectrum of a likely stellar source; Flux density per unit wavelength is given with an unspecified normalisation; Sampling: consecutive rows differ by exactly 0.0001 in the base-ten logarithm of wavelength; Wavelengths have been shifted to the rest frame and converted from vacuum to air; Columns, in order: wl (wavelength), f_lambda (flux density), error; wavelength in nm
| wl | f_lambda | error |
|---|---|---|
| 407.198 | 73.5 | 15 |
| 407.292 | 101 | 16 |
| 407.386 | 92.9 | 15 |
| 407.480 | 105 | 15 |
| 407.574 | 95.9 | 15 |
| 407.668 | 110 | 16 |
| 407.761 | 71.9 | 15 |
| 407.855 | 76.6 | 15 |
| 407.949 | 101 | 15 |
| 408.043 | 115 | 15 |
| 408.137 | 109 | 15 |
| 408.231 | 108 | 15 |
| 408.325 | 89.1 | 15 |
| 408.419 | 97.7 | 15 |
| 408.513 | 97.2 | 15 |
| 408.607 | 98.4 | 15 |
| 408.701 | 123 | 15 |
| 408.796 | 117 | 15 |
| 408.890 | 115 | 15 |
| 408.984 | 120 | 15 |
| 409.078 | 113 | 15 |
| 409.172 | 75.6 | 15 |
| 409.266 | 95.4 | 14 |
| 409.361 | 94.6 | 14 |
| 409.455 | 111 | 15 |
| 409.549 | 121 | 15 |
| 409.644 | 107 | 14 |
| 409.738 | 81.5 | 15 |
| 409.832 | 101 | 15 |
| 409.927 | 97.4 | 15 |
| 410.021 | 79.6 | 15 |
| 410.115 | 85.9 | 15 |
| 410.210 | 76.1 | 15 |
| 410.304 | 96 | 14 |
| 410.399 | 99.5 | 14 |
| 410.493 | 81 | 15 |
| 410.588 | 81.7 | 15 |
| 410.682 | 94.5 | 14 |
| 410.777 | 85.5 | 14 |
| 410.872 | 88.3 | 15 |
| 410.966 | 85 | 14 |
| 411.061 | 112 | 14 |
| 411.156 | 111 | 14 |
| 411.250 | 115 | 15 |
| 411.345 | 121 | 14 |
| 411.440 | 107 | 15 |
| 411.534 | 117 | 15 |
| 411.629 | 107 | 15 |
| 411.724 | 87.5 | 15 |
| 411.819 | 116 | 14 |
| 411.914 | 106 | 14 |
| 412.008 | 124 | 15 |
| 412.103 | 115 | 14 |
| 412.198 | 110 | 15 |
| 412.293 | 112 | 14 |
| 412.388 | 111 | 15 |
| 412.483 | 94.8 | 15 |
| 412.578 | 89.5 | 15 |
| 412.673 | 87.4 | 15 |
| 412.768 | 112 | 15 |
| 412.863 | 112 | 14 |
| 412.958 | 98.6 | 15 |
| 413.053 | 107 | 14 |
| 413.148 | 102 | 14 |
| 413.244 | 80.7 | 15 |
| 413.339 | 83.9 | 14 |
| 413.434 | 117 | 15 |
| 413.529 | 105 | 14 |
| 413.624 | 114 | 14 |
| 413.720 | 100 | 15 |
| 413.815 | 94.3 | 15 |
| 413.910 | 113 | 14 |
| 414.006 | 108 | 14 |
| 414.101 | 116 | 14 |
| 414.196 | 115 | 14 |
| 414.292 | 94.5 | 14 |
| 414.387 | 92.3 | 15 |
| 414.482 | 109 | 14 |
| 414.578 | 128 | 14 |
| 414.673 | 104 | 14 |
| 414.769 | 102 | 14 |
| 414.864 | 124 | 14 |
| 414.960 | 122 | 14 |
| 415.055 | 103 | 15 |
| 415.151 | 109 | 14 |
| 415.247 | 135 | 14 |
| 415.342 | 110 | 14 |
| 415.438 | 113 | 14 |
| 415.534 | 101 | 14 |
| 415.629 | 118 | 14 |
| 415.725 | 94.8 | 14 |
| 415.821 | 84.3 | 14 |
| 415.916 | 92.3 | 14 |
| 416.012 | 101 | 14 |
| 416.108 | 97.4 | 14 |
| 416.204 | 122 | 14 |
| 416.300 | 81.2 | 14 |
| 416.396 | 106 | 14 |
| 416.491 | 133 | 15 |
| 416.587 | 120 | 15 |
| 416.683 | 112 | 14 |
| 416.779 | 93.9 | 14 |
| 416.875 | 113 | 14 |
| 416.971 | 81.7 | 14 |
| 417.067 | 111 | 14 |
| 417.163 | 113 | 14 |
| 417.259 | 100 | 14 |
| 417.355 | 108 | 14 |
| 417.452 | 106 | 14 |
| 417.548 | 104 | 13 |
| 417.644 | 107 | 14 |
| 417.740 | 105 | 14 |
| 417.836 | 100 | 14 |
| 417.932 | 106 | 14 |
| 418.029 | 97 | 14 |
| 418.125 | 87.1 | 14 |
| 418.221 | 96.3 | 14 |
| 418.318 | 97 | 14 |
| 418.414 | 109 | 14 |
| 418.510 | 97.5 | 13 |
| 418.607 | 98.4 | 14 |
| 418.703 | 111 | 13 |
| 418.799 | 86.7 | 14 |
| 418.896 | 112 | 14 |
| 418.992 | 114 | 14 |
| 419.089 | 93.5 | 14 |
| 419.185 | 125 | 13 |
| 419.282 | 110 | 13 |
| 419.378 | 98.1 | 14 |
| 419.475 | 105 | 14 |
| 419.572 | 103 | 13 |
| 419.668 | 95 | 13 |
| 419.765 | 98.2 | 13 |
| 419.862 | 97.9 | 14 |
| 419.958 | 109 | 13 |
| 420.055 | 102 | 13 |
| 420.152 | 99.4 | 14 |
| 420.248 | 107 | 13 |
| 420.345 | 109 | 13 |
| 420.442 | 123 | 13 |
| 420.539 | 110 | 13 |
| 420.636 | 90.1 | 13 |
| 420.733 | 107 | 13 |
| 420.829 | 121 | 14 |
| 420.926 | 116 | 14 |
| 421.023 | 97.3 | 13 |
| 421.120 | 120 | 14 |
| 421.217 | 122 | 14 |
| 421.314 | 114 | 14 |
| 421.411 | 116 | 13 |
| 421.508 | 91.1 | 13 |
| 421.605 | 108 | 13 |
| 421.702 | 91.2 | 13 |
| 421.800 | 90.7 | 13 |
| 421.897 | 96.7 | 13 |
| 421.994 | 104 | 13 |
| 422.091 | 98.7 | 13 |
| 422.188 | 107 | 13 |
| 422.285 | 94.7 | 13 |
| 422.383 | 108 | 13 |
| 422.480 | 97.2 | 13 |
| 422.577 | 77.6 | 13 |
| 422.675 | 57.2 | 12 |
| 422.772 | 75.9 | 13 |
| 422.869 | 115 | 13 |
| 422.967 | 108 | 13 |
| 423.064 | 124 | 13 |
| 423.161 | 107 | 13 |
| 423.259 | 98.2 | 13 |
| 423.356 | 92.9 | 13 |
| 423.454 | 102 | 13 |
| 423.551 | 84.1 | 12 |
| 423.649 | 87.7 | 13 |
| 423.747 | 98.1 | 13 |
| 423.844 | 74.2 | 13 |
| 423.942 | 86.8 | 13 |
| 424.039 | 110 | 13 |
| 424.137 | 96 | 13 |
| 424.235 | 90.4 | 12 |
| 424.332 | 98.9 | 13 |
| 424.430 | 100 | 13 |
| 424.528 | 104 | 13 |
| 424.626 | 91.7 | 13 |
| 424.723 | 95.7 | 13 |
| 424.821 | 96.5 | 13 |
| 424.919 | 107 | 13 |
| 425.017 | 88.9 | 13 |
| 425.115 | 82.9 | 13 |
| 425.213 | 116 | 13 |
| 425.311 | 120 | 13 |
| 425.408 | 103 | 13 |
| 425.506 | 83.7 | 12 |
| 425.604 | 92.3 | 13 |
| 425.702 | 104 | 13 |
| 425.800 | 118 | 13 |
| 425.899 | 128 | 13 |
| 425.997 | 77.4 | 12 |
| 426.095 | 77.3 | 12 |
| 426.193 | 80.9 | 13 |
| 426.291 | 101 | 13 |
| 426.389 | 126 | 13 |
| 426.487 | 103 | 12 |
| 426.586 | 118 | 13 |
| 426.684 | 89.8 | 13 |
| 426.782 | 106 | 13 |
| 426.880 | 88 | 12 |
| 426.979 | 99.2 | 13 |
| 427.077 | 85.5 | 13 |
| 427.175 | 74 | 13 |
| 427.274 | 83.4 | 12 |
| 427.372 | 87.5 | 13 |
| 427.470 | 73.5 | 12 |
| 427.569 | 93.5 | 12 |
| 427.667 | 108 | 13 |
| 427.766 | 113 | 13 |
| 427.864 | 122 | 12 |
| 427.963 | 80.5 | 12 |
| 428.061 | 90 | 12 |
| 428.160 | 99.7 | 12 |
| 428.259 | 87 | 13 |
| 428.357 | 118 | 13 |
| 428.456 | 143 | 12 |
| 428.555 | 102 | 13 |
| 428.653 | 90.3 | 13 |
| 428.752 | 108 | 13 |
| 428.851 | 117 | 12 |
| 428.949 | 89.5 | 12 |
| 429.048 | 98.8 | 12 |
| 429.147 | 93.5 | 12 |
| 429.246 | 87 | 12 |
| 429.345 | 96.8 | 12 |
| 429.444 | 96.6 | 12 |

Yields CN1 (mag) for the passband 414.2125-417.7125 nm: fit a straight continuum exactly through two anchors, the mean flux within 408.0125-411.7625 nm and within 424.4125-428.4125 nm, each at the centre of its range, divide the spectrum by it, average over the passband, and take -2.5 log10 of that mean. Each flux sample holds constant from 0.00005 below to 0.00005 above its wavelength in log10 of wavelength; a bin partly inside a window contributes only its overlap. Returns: -0.08 mag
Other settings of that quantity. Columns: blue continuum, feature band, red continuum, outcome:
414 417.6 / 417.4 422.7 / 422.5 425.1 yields -0.02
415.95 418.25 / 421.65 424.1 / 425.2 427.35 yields 0.06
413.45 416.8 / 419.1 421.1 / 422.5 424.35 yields -0.07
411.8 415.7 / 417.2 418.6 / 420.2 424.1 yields 0.03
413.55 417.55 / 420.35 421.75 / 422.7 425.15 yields -0.09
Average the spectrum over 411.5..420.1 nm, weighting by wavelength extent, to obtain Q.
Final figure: 105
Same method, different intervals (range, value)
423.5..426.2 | 96.4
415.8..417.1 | 104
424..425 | 98.5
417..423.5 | 103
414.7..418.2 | 106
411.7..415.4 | 107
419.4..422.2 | 105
